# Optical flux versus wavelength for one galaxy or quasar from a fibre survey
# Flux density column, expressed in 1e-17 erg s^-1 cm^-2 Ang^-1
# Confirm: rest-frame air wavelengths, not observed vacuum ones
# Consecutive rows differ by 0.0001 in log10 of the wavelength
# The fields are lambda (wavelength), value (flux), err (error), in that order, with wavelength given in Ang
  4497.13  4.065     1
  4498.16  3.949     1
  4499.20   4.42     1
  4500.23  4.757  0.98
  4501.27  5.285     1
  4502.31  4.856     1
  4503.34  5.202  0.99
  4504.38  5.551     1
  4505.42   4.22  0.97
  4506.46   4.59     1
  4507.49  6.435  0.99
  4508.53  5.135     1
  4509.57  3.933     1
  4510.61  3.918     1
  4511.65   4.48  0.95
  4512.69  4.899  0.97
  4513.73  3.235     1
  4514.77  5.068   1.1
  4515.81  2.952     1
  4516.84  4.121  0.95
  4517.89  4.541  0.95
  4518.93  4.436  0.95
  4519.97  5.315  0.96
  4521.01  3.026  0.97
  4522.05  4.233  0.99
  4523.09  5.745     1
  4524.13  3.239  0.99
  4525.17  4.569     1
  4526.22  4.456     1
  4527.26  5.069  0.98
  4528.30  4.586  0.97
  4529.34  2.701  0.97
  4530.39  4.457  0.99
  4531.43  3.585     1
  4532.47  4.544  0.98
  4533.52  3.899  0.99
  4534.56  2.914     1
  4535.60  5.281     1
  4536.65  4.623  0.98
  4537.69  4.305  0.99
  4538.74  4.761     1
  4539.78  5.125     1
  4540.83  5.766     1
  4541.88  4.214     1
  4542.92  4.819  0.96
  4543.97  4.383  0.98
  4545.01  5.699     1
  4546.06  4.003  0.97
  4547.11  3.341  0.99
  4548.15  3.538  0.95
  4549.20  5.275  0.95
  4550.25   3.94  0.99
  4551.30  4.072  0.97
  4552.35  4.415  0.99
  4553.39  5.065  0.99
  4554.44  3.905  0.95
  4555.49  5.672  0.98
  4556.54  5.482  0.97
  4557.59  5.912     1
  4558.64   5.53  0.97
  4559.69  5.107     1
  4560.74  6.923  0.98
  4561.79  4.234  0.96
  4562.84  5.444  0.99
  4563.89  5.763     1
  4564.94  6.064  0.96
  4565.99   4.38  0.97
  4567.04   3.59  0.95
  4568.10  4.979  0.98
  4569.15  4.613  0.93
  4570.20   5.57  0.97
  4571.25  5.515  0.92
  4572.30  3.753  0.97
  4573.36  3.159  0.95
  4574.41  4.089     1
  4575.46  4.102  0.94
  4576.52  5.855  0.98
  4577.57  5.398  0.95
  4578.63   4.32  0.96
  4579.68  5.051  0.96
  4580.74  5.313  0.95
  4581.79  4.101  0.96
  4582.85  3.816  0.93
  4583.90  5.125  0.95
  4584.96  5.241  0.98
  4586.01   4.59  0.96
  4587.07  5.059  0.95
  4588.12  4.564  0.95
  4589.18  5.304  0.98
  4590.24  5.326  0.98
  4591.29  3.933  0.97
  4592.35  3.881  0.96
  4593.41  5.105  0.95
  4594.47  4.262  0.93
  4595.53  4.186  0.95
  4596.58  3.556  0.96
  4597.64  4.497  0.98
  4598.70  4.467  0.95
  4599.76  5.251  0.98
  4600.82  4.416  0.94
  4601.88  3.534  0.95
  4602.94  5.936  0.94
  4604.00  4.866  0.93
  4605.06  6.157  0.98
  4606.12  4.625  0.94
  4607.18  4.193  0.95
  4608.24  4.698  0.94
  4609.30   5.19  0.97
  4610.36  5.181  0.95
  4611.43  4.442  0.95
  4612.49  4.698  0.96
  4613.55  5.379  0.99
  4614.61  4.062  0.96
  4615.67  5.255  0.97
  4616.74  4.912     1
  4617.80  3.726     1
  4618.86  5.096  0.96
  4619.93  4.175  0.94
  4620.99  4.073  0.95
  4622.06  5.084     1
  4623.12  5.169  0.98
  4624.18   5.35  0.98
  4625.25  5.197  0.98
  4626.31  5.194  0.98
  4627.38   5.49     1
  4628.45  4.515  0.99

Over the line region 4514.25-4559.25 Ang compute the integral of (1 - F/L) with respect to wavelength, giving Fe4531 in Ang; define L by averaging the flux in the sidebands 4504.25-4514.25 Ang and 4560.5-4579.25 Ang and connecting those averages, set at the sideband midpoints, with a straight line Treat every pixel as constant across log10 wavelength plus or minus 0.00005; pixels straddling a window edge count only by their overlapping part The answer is 2.2 Ang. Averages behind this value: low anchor 4.6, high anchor 4.84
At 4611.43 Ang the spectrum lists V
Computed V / 4.442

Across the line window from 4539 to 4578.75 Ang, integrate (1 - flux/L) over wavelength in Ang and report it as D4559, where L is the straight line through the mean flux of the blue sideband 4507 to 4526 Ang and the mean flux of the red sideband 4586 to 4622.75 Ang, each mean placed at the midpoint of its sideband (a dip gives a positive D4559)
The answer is -2.51 Ang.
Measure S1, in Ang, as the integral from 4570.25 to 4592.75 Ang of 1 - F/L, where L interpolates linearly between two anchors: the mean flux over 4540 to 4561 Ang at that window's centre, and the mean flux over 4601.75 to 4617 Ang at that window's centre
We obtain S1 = 0.95 Ang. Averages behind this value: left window 4.83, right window 4.91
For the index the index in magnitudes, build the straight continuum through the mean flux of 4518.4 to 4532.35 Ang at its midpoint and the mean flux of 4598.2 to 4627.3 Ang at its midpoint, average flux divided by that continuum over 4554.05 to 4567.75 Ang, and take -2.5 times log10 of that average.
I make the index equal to -0.16 mag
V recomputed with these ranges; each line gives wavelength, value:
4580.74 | 5.313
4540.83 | 5.766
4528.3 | 4.586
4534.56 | 2.914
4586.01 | 4.59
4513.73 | 3.235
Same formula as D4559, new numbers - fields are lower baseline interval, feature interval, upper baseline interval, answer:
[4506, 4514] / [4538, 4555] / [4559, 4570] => 1.5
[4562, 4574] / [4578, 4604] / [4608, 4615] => 1.0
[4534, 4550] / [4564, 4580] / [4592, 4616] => -0.4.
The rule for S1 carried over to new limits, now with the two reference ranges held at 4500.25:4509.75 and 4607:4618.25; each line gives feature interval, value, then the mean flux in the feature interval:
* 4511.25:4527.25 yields 2.21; 4.31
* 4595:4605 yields 0.34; 4.6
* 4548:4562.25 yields -0.23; 4.97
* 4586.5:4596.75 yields 0.51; 4.55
